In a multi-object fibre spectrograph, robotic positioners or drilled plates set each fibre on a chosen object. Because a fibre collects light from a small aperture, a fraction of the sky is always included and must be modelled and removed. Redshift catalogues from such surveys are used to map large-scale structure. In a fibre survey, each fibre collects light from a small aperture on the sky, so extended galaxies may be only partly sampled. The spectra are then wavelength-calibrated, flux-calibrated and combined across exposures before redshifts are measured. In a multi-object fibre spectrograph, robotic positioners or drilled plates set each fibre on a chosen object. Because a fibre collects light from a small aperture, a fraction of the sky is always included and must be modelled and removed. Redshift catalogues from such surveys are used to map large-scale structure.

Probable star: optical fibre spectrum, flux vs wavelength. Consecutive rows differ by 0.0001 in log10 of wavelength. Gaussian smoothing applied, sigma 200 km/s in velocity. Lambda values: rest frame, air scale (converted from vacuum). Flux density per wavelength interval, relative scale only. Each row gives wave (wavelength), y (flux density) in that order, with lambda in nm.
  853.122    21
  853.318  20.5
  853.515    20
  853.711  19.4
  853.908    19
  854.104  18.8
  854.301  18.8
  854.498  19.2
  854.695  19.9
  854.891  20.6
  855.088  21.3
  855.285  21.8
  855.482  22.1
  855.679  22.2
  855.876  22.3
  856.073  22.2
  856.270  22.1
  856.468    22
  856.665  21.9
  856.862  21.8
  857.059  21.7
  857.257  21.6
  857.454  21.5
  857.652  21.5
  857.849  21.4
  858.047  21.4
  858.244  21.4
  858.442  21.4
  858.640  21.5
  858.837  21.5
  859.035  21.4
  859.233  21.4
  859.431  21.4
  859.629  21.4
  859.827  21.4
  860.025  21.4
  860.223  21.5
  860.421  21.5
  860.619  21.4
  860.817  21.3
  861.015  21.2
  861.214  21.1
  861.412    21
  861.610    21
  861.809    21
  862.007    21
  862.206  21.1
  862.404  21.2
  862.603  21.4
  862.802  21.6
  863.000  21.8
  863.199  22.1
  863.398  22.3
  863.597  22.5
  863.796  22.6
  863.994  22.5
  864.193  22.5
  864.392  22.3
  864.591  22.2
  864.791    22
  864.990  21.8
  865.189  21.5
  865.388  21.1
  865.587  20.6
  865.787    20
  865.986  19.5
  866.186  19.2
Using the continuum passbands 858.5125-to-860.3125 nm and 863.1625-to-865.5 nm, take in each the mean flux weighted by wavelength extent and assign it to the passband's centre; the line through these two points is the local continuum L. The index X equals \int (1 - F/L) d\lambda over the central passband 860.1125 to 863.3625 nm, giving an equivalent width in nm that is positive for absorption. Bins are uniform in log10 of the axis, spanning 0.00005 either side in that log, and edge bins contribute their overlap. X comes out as 0.06 nm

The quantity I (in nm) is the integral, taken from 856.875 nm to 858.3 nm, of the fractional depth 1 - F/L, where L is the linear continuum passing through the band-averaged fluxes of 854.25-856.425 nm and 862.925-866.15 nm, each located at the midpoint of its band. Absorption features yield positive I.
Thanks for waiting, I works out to -0.01 nm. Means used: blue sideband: 21.2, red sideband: 21.7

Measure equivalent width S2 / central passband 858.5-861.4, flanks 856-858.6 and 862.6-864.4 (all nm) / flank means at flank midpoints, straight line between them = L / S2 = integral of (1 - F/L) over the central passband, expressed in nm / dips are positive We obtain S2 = 0.07 nm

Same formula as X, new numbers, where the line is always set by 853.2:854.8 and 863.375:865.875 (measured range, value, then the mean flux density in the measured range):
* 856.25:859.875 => -0.21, 21.5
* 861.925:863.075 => 0.00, 21.3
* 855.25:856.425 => -0.13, 22.1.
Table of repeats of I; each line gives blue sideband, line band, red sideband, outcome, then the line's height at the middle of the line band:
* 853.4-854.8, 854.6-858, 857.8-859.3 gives -0.214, 20.4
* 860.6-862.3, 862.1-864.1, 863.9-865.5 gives -0.033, 21.5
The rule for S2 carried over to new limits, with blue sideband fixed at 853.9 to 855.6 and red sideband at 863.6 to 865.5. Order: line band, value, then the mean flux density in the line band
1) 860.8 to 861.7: 0.02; 21.1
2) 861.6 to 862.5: 0.02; 21.1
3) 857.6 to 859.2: -0.04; 21.4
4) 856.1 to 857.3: -0.07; 21.9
